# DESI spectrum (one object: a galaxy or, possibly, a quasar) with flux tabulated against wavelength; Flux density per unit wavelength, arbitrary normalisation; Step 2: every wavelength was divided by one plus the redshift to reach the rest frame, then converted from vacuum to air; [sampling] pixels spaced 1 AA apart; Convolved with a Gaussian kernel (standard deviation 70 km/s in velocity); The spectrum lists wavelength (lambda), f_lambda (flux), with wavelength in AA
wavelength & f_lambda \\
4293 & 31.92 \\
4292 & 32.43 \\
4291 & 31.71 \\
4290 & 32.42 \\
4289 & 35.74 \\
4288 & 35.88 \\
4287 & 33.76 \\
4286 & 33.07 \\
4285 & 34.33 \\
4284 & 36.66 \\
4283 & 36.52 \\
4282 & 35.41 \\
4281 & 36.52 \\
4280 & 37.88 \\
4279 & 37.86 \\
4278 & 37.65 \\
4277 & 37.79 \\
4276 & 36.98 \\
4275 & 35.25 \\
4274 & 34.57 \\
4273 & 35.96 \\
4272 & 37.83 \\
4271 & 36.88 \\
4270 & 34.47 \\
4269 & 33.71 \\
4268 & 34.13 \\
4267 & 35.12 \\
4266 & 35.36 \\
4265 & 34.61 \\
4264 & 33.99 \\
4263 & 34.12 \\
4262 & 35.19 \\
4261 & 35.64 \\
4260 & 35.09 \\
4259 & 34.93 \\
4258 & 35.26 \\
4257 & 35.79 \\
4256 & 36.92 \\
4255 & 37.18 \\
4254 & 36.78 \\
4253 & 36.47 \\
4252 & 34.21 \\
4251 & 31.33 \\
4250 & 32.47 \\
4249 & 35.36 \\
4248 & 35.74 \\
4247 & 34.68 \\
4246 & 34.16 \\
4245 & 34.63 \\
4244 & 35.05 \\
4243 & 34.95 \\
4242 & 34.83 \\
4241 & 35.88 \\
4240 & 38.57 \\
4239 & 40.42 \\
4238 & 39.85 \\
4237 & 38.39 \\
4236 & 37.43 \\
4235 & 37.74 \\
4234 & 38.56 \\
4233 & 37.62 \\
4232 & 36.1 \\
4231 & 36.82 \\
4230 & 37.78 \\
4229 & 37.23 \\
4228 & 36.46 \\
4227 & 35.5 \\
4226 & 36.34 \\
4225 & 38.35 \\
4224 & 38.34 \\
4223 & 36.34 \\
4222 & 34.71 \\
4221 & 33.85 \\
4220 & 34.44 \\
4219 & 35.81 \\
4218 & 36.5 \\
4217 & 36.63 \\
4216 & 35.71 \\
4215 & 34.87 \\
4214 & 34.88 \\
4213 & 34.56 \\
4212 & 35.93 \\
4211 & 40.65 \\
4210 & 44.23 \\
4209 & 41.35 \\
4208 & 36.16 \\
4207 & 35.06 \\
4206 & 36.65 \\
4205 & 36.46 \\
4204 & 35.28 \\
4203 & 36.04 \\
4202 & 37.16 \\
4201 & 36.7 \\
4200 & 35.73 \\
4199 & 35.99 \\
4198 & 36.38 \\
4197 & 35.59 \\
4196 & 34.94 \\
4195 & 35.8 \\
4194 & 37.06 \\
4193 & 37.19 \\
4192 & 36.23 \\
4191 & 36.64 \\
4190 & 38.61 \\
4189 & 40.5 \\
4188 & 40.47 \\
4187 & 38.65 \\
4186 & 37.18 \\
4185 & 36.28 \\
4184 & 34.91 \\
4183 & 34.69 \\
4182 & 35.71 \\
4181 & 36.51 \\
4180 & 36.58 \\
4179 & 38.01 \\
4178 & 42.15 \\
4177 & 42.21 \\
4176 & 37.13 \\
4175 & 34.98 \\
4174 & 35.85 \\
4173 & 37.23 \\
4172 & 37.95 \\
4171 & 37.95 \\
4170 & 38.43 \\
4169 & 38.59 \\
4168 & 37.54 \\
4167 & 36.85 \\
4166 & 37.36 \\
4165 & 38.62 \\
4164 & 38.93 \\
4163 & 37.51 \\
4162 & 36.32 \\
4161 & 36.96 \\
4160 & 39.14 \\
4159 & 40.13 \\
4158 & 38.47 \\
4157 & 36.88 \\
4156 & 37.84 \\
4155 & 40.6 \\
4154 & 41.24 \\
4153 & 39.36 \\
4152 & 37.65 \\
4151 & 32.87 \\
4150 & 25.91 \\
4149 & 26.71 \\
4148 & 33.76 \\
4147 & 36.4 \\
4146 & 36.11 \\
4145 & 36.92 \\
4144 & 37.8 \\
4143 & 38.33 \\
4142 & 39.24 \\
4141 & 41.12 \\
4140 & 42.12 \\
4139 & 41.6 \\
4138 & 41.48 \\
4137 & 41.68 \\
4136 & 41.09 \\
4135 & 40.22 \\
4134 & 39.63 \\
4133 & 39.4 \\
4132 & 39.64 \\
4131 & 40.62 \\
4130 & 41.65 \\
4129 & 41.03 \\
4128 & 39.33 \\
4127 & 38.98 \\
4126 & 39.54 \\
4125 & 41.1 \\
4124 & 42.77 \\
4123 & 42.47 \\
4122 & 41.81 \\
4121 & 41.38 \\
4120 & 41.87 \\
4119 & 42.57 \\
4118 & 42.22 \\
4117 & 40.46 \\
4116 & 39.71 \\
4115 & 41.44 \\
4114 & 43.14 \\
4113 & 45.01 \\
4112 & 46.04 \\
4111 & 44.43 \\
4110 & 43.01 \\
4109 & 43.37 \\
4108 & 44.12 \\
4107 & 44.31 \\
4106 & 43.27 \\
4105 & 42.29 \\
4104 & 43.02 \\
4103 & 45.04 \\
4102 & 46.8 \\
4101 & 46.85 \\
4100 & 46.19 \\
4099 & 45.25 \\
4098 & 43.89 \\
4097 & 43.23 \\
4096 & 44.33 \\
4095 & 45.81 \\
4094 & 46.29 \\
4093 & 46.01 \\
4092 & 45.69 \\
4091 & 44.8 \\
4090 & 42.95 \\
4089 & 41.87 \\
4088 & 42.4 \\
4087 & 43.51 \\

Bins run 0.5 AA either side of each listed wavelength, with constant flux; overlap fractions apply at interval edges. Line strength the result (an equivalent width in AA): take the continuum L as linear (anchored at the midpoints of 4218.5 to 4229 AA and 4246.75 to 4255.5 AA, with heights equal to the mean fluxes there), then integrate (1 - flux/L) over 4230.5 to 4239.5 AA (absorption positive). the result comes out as -0.63 AA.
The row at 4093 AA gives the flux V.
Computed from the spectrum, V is 46.01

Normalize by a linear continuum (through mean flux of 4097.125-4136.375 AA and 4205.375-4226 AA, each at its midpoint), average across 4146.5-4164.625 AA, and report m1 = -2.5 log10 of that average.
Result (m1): 0.105 mag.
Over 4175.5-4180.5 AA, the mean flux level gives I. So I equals 39.2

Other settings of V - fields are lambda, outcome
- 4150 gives 25.91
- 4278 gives 37.65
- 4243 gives 34.95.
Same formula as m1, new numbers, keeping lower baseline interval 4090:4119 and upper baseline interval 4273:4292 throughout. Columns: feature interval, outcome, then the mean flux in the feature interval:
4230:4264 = 0.04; 36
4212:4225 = 0.08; 35.7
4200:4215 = 0.06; 37.1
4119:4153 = 0.10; 38.9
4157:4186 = 0.09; 37.6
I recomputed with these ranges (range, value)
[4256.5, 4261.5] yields 35.3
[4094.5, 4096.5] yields 45.1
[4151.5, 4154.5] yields 39.4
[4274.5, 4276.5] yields 36.1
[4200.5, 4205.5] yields 36.3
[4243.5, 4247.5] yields 34.6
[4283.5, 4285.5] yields 35.5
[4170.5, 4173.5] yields 37.7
